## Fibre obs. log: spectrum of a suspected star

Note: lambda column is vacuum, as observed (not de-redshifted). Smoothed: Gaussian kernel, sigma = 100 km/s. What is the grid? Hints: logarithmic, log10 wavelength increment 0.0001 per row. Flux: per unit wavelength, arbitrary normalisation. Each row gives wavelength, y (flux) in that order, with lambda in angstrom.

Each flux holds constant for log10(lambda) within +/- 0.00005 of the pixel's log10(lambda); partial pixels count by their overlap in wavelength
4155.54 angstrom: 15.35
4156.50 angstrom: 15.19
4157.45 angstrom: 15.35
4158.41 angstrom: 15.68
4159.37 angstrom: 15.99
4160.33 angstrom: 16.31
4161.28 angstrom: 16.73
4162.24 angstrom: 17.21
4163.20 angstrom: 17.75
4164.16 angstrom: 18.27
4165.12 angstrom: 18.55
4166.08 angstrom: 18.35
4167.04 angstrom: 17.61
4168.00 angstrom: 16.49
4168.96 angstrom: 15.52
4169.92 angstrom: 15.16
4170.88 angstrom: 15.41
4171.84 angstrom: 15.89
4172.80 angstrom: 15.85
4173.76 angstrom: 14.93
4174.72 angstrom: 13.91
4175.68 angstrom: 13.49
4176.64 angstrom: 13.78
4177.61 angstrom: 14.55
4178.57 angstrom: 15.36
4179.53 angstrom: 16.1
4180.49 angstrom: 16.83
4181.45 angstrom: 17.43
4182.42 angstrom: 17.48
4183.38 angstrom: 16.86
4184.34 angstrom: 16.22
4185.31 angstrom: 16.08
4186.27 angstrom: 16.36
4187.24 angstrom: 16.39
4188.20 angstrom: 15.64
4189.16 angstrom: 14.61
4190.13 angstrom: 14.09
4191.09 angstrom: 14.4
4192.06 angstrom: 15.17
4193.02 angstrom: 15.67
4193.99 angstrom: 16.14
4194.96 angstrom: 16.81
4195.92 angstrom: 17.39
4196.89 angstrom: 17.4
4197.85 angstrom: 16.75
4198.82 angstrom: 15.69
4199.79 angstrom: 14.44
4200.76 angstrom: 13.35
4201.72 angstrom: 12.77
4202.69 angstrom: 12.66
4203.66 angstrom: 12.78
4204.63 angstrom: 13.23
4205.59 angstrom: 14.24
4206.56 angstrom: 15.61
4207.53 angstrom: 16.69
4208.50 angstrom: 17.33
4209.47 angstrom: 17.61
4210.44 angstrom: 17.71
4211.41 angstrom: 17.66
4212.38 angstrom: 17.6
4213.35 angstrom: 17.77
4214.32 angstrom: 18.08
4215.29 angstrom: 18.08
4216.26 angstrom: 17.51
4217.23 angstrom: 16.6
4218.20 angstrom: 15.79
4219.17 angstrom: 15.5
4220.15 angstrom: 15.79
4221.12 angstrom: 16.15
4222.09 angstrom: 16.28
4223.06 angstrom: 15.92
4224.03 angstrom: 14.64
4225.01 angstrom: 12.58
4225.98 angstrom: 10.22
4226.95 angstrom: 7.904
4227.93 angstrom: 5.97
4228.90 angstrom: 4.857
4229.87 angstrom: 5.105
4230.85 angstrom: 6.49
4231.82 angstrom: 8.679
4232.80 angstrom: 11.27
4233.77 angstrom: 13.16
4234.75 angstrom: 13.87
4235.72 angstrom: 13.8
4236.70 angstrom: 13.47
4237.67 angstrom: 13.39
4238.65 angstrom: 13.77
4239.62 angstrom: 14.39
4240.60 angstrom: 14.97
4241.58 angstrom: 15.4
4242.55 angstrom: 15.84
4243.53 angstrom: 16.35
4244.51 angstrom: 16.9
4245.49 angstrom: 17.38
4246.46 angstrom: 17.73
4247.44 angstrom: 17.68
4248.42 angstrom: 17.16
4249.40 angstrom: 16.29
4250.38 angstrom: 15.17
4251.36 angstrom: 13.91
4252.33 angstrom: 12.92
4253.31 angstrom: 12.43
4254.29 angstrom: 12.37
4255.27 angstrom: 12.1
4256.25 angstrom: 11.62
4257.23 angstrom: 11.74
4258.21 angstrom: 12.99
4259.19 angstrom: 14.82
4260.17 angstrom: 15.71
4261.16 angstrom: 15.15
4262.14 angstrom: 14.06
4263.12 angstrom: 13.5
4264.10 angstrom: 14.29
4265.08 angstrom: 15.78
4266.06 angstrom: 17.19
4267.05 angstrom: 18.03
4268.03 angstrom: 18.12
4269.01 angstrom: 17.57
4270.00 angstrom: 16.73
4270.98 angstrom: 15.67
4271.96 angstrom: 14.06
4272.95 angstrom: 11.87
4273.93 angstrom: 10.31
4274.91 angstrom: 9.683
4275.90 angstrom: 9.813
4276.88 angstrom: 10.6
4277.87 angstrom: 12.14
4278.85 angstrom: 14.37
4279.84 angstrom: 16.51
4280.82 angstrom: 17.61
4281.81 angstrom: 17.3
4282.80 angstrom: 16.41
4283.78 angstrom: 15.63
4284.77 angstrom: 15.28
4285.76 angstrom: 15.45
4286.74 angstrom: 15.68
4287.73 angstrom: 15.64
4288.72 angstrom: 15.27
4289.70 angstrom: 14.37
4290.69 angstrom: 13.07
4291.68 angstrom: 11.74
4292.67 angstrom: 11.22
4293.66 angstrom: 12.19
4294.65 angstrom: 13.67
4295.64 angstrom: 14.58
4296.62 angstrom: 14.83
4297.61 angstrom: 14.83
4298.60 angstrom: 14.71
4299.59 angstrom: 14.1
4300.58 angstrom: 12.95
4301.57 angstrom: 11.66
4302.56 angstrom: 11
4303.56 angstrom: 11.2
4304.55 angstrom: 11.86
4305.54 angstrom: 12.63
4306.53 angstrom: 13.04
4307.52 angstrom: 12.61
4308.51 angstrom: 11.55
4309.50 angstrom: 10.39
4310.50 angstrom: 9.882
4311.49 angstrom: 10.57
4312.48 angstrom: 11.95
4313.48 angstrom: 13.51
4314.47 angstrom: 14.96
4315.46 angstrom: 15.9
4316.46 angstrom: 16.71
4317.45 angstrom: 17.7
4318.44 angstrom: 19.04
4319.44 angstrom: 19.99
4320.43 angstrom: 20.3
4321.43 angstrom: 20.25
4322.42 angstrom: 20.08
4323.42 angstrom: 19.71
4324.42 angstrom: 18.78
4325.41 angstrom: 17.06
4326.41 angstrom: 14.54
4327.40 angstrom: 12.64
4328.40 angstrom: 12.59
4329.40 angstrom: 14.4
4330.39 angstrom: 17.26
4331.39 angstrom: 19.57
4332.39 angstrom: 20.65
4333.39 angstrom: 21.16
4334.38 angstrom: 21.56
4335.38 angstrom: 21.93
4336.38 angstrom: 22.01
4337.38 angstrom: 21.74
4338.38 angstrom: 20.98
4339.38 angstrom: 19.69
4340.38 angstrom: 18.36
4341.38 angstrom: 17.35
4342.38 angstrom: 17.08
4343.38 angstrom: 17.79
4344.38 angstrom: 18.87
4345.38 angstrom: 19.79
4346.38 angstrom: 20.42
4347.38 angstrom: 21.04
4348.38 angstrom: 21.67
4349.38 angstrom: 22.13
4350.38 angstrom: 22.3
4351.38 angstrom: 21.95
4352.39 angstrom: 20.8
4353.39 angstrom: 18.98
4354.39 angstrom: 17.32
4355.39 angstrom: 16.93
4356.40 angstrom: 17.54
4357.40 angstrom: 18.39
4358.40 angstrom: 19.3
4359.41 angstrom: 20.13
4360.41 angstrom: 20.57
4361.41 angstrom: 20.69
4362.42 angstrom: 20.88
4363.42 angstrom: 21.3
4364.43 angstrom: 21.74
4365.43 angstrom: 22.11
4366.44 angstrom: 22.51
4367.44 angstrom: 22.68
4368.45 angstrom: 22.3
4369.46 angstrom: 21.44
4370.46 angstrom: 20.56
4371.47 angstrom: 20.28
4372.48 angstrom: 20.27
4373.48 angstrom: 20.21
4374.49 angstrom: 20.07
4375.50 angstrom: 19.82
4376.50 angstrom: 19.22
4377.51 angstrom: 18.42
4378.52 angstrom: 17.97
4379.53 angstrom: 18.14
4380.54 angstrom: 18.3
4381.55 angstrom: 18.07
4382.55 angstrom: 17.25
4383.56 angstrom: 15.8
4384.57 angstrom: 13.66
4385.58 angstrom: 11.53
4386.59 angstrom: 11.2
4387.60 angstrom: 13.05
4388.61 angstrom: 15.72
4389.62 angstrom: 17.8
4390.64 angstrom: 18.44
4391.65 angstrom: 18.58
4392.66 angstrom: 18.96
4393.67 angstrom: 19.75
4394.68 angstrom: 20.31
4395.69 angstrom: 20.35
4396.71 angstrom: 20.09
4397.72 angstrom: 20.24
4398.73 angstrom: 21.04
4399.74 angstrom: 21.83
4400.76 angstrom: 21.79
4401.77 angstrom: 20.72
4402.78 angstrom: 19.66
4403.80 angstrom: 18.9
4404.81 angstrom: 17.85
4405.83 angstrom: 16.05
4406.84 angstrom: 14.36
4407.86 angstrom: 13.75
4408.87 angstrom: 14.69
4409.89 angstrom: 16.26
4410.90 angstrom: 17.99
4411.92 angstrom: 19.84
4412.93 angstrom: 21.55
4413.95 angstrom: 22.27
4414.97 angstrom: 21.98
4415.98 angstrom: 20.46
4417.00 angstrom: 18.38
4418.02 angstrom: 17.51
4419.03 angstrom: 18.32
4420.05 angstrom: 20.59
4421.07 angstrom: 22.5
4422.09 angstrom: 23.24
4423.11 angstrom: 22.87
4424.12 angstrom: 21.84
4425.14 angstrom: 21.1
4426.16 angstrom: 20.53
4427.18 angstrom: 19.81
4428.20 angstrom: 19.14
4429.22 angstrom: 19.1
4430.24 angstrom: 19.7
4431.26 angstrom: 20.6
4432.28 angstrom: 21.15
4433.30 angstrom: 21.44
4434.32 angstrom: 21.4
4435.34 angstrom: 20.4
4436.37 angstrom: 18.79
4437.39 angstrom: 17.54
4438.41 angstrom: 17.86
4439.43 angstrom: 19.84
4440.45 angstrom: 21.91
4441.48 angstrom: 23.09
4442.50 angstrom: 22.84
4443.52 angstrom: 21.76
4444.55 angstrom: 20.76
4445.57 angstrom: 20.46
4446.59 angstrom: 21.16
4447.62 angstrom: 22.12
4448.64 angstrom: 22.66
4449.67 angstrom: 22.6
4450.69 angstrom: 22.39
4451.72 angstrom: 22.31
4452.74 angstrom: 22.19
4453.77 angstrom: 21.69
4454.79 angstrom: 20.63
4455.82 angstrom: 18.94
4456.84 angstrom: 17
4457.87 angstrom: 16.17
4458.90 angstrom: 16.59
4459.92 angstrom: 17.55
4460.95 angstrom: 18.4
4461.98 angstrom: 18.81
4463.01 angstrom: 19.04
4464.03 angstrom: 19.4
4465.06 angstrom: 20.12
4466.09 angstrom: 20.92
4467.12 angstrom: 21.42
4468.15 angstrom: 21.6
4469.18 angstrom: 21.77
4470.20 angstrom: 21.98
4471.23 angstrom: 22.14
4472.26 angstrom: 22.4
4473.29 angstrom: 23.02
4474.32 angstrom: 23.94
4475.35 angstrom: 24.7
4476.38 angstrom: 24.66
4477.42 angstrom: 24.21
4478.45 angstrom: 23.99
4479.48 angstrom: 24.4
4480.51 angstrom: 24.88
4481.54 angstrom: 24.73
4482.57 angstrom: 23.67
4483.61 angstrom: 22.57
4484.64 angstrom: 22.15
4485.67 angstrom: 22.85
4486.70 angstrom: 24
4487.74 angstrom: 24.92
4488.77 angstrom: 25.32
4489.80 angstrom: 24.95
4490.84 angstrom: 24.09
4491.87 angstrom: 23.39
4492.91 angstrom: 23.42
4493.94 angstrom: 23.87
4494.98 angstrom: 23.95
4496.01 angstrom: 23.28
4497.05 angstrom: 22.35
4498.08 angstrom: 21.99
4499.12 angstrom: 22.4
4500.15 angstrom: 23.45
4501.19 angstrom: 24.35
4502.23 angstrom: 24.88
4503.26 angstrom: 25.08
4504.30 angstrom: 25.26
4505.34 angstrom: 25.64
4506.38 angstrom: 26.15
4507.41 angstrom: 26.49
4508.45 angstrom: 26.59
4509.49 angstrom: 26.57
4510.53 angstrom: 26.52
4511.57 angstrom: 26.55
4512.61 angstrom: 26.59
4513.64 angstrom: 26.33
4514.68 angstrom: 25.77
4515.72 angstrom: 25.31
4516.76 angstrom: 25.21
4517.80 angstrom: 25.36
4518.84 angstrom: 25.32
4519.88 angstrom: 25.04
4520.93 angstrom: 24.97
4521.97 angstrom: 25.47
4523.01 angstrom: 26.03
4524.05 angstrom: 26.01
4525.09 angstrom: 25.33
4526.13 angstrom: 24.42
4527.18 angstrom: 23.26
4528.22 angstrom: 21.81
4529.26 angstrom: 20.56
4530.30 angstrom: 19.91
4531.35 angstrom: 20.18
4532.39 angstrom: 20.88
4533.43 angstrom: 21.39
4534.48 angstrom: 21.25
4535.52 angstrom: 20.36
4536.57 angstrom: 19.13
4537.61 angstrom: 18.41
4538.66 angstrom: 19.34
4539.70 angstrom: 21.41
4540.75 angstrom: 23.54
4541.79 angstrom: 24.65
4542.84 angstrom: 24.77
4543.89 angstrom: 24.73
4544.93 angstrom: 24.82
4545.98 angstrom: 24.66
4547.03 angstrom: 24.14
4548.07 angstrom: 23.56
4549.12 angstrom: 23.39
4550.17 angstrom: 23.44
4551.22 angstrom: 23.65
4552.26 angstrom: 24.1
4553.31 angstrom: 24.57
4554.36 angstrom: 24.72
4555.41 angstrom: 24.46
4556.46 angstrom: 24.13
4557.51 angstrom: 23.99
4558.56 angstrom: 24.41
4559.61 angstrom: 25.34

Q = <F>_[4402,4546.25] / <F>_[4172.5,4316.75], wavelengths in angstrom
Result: 1.53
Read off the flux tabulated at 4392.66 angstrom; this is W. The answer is 18.96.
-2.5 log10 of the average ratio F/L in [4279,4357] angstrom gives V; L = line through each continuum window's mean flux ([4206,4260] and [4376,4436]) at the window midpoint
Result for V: 0.01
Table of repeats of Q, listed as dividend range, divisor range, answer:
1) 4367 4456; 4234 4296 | 1.35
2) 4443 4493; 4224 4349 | 1.47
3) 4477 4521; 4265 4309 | 1.76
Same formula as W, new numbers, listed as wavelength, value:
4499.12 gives 22.4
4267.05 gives 18.03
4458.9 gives 16.59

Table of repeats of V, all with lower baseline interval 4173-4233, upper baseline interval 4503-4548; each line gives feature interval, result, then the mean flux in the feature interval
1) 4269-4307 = 0.240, 13.7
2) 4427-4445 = 0.052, 20.4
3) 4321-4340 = -0.023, 18.8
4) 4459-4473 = 0.097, 20.4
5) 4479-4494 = -0.051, 24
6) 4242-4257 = 0.071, 15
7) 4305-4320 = 0.260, 14.1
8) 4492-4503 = -0.013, 23.4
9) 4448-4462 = 0.105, 19.9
